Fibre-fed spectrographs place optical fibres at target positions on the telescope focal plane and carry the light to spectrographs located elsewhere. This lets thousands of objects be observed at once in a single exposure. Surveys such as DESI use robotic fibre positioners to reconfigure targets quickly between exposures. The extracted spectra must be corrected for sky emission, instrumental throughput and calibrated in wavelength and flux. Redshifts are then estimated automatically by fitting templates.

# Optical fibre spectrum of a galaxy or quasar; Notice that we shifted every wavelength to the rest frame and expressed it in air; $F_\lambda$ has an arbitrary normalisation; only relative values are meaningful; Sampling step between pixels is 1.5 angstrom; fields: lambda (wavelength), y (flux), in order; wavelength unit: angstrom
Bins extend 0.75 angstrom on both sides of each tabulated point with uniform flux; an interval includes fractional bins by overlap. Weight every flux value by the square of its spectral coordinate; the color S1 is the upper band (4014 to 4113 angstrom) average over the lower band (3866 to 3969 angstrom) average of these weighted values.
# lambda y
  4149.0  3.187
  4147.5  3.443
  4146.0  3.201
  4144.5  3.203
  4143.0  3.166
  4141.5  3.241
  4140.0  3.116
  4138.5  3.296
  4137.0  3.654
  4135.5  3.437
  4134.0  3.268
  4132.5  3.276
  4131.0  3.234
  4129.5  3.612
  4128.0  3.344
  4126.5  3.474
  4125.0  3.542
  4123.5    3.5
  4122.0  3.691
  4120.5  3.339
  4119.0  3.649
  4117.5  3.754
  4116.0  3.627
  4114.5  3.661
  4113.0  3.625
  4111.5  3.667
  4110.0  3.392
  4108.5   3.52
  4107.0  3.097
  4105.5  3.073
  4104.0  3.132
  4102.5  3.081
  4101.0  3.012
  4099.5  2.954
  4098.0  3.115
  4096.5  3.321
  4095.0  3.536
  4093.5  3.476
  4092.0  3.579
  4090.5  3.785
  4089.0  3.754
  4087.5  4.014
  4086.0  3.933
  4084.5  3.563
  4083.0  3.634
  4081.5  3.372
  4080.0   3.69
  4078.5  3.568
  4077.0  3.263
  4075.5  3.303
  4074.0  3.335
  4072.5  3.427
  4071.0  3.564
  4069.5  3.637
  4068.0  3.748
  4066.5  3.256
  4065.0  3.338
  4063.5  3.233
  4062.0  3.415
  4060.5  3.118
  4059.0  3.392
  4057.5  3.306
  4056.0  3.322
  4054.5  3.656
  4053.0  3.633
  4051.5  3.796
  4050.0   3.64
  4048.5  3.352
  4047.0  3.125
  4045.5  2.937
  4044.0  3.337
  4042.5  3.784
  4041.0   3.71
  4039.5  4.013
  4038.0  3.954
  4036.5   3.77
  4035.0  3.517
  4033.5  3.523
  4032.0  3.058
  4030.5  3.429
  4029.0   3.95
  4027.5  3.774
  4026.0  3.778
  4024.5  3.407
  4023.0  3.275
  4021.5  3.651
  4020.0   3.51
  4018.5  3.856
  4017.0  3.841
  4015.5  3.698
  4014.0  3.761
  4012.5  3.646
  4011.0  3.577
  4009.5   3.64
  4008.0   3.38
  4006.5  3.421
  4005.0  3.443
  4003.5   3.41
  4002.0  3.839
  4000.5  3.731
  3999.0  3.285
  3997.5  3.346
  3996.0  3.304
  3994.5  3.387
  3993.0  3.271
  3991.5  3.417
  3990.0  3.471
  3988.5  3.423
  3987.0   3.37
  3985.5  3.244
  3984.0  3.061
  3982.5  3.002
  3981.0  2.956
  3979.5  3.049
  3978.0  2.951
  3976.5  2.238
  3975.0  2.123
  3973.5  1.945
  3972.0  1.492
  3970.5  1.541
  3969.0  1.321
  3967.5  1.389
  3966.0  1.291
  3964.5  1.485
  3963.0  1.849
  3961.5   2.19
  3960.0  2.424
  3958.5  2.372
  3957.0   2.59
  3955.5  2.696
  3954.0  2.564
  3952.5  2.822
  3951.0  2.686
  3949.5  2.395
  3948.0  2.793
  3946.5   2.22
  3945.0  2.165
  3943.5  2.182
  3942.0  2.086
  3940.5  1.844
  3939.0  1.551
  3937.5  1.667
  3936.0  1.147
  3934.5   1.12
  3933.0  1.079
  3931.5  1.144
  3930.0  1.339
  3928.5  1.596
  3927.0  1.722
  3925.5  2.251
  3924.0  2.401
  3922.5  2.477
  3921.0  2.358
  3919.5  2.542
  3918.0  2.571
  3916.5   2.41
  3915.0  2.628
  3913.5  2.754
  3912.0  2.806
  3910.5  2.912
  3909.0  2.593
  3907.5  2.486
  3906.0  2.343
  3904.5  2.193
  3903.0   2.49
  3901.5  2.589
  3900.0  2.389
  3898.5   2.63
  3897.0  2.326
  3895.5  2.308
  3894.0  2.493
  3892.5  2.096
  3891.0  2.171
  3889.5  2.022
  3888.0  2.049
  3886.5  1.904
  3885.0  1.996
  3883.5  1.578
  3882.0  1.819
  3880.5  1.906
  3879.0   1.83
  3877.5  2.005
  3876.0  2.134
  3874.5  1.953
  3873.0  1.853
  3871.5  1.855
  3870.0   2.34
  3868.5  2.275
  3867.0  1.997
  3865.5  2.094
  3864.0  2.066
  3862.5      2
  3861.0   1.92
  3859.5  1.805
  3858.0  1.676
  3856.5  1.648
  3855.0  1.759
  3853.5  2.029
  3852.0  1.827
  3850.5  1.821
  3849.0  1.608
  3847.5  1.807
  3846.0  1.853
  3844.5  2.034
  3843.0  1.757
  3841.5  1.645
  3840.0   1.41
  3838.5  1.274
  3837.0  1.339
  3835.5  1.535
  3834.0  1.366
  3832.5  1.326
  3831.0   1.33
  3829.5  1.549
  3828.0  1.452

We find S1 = 1.8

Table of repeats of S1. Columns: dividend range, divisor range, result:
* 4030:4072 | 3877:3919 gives 1.64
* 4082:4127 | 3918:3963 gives 1.81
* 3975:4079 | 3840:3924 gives 1.73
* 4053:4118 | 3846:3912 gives 1.83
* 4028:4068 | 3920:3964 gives 1.79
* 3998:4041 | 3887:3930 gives 1.62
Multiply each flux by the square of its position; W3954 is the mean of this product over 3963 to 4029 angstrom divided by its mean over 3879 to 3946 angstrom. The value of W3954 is 1.52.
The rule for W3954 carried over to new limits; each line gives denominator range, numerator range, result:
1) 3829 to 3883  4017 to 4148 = 2.17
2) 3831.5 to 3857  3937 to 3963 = 1.48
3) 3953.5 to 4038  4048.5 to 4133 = 1.19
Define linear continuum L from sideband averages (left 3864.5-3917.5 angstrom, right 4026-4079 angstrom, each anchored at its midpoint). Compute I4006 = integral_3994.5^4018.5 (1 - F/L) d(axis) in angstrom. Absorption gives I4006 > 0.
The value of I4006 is -3.2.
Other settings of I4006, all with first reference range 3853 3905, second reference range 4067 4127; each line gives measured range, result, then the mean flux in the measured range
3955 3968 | 2.82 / 2.03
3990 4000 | -1.90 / 3.36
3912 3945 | 5.59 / 1.97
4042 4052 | -0.78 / 3.41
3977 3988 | -1.37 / 3.08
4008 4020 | -3.02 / 3.68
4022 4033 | -1.80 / 3.53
